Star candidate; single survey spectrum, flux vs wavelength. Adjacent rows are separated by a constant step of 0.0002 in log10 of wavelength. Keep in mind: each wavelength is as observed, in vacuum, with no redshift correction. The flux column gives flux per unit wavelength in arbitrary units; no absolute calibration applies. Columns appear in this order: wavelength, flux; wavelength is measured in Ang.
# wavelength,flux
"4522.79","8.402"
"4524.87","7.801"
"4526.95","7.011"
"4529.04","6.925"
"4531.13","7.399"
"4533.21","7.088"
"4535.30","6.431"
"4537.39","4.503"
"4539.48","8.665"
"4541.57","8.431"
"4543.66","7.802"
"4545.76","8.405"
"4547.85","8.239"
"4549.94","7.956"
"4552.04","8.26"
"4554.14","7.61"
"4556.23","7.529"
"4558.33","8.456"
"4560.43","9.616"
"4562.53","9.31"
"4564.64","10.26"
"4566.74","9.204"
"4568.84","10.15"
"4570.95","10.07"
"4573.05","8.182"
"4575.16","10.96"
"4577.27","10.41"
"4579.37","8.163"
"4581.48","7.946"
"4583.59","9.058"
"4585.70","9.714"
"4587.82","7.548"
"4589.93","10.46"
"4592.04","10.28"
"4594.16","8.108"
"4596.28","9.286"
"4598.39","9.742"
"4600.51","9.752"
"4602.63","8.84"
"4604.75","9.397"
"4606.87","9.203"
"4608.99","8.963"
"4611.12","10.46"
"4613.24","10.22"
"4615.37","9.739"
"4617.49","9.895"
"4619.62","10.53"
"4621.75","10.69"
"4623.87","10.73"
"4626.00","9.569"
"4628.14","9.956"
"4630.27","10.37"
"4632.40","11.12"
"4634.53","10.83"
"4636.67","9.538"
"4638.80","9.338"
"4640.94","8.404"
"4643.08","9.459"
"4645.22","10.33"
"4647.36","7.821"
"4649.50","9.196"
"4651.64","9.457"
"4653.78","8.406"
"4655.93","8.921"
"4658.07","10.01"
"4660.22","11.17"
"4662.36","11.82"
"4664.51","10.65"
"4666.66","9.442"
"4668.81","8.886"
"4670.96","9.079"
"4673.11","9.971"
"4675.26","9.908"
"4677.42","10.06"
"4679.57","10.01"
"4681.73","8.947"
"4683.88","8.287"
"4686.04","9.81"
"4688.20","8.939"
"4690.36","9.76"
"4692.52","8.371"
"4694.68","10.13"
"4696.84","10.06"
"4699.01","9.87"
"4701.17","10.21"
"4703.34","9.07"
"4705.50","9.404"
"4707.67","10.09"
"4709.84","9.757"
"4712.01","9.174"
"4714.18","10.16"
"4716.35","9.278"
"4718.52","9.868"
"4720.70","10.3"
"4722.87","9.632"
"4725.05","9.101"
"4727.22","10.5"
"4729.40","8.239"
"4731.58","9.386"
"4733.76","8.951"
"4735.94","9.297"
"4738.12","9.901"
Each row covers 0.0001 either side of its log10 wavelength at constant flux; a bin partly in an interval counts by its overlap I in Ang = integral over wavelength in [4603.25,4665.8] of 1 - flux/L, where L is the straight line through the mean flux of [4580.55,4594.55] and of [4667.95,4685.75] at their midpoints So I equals -4.1 Ang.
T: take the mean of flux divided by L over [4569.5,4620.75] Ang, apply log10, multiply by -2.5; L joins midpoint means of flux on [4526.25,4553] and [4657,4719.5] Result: -0.14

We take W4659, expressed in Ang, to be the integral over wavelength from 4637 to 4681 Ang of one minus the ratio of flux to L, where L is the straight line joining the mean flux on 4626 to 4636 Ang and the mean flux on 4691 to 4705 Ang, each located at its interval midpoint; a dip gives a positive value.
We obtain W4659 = 2.03 Ang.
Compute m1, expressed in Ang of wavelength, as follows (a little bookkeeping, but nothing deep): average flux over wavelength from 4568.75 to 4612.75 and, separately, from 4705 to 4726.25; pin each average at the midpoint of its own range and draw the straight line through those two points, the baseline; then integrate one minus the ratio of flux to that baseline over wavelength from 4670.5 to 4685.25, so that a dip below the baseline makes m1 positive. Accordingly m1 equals 0.2 Ang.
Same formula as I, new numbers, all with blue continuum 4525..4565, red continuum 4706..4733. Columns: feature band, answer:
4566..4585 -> -2.81 Ang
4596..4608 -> -1.36 Ang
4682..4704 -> -0.23 Ang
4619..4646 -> -4.11 Ang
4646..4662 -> -0.83 Ang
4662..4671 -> -0.85 Ang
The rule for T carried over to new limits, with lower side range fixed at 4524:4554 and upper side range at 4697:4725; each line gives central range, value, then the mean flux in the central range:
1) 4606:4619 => -0.16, 9.78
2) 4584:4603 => -0.14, 9.31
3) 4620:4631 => -0.19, 10.3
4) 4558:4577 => -0.22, 9.65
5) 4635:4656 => -0.03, 9.14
